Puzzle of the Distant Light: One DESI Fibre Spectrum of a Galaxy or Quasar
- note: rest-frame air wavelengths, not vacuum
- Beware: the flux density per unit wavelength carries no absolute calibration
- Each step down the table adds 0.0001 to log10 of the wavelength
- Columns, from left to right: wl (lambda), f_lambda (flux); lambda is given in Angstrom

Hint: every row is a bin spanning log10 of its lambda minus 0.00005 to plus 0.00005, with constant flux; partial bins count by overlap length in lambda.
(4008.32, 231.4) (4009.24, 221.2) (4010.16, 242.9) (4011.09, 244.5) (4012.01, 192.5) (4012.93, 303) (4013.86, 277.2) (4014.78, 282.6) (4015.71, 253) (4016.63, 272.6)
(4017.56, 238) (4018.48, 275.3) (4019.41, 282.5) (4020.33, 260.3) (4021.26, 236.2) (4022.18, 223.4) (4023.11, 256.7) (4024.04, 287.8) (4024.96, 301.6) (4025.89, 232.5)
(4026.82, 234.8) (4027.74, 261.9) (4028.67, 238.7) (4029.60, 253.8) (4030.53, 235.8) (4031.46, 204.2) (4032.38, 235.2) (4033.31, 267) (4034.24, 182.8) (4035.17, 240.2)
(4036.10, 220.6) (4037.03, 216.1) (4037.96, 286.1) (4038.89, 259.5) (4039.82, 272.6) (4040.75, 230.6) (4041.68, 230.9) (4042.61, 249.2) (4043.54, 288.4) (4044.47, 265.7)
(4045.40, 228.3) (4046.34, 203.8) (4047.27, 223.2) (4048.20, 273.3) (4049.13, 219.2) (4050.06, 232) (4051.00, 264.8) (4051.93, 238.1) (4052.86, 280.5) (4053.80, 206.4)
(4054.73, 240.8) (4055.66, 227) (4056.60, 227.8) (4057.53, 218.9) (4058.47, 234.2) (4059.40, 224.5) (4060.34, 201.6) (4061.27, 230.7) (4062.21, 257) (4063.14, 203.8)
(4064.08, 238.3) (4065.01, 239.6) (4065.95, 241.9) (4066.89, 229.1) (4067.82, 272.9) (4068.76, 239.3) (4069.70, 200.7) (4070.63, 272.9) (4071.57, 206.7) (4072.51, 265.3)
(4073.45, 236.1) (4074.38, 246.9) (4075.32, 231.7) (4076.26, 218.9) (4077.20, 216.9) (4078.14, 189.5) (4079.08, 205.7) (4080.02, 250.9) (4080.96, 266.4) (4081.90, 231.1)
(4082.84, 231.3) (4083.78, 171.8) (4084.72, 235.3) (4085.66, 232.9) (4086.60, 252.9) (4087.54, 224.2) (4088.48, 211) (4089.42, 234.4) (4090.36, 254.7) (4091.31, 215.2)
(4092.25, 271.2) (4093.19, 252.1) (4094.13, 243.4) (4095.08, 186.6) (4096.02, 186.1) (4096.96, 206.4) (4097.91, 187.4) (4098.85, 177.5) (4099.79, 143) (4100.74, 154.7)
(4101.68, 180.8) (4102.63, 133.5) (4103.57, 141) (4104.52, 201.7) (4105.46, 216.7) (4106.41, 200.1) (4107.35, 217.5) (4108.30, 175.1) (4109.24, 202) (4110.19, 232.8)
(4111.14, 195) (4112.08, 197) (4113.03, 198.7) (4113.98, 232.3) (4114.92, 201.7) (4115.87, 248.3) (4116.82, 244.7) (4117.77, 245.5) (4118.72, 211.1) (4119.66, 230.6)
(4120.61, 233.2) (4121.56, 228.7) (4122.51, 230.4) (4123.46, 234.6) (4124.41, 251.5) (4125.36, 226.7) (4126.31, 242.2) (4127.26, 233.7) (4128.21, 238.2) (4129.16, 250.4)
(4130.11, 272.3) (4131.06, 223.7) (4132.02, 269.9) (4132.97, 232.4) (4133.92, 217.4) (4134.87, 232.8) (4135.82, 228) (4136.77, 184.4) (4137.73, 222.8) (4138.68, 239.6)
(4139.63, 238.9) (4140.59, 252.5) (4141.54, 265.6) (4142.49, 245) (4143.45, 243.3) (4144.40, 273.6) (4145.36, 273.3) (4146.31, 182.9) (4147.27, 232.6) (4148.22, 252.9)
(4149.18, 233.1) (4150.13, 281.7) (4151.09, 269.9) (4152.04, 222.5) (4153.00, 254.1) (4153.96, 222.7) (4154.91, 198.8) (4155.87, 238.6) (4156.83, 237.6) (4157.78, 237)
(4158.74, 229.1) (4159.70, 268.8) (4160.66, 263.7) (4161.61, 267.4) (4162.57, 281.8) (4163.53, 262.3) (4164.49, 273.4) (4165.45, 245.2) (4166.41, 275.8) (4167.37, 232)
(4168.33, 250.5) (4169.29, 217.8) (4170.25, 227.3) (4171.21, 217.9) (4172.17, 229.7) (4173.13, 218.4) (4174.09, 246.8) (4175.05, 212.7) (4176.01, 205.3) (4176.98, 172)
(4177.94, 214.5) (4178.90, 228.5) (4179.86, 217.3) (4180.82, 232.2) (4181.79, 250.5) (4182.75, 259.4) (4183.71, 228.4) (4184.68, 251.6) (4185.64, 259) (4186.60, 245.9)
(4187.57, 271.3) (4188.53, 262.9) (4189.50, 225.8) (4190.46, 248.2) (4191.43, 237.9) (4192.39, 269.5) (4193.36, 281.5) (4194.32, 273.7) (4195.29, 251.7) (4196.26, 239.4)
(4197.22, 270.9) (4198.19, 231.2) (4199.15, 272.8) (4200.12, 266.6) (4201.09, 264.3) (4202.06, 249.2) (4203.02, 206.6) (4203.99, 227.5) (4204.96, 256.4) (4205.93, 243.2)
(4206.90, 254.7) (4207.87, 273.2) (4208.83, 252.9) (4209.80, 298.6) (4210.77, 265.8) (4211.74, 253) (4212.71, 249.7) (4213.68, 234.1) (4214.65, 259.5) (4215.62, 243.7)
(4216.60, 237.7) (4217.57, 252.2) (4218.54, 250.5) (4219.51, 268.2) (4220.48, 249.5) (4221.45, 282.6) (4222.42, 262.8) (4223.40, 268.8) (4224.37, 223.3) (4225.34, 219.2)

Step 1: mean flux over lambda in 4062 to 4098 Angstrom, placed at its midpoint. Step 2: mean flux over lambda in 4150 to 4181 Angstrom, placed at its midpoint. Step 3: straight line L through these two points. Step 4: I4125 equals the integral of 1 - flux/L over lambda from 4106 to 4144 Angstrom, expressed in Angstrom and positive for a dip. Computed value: 0.74 Angstrom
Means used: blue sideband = 230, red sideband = 238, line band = 229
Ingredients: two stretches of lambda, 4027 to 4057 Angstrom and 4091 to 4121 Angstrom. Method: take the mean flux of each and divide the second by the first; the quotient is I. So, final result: 0.85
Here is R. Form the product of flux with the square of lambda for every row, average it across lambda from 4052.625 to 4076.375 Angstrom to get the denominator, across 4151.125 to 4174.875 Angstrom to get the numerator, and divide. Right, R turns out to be 1.09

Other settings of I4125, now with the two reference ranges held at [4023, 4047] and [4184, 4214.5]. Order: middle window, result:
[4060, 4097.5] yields 2.7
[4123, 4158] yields 1.6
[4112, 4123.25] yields 1.1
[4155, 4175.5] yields 0.7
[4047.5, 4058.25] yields 0.3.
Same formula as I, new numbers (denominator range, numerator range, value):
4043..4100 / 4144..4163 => 1.07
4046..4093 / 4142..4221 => 1.06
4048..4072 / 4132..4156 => 1.01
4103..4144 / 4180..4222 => 1.12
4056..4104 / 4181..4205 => 1.14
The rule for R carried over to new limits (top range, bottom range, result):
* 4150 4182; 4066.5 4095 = 1.06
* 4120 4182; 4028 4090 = 1.06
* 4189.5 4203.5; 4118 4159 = 1.10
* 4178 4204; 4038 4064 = 1.11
